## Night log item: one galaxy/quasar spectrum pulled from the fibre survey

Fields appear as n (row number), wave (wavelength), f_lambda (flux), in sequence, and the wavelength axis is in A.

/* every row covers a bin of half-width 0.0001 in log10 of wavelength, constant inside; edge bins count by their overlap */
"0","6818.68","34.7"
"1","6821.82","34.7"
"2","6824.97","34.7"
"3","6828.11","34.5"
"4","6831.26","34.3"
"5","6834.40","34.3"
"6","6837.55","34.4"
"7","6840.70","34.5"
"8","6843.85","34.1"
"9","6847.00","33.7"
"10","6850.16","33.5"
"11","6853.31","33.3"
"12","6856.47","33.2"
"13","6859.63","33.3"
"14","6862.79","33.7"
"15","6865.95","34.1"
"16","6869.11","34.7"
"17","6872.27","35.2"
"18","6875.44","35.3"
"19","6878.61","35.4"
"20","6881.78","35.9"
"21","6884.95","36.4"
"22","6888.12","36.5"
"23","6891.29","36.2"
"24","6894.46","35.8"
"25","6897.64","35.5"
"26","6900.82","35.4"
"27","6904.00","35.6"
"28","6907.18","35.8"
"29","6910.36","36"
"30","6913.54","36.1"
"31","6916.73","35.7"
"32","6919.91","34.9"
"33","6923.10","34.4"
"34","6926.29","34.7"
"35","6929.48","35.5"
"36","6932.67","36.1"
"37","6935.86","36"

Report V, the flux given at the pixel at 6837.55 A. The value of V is 34.4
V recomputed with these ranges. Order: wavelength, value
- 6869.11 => 34.7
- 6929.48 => 35.5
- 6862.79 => 33.7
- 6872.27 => 35.2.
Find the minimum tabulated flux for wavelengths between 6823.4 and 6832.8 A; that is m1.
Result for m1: 34.3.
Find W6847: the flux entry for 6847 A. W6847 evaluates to 33.7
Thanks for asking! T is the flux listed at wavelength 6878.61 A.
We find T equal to 35.4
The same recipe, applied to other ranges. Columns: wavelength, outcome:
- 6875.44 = 35.3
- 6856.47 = 33.2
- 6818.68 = 34.7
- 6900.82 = 35.4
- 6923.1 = 34.4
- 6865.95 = 34.1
